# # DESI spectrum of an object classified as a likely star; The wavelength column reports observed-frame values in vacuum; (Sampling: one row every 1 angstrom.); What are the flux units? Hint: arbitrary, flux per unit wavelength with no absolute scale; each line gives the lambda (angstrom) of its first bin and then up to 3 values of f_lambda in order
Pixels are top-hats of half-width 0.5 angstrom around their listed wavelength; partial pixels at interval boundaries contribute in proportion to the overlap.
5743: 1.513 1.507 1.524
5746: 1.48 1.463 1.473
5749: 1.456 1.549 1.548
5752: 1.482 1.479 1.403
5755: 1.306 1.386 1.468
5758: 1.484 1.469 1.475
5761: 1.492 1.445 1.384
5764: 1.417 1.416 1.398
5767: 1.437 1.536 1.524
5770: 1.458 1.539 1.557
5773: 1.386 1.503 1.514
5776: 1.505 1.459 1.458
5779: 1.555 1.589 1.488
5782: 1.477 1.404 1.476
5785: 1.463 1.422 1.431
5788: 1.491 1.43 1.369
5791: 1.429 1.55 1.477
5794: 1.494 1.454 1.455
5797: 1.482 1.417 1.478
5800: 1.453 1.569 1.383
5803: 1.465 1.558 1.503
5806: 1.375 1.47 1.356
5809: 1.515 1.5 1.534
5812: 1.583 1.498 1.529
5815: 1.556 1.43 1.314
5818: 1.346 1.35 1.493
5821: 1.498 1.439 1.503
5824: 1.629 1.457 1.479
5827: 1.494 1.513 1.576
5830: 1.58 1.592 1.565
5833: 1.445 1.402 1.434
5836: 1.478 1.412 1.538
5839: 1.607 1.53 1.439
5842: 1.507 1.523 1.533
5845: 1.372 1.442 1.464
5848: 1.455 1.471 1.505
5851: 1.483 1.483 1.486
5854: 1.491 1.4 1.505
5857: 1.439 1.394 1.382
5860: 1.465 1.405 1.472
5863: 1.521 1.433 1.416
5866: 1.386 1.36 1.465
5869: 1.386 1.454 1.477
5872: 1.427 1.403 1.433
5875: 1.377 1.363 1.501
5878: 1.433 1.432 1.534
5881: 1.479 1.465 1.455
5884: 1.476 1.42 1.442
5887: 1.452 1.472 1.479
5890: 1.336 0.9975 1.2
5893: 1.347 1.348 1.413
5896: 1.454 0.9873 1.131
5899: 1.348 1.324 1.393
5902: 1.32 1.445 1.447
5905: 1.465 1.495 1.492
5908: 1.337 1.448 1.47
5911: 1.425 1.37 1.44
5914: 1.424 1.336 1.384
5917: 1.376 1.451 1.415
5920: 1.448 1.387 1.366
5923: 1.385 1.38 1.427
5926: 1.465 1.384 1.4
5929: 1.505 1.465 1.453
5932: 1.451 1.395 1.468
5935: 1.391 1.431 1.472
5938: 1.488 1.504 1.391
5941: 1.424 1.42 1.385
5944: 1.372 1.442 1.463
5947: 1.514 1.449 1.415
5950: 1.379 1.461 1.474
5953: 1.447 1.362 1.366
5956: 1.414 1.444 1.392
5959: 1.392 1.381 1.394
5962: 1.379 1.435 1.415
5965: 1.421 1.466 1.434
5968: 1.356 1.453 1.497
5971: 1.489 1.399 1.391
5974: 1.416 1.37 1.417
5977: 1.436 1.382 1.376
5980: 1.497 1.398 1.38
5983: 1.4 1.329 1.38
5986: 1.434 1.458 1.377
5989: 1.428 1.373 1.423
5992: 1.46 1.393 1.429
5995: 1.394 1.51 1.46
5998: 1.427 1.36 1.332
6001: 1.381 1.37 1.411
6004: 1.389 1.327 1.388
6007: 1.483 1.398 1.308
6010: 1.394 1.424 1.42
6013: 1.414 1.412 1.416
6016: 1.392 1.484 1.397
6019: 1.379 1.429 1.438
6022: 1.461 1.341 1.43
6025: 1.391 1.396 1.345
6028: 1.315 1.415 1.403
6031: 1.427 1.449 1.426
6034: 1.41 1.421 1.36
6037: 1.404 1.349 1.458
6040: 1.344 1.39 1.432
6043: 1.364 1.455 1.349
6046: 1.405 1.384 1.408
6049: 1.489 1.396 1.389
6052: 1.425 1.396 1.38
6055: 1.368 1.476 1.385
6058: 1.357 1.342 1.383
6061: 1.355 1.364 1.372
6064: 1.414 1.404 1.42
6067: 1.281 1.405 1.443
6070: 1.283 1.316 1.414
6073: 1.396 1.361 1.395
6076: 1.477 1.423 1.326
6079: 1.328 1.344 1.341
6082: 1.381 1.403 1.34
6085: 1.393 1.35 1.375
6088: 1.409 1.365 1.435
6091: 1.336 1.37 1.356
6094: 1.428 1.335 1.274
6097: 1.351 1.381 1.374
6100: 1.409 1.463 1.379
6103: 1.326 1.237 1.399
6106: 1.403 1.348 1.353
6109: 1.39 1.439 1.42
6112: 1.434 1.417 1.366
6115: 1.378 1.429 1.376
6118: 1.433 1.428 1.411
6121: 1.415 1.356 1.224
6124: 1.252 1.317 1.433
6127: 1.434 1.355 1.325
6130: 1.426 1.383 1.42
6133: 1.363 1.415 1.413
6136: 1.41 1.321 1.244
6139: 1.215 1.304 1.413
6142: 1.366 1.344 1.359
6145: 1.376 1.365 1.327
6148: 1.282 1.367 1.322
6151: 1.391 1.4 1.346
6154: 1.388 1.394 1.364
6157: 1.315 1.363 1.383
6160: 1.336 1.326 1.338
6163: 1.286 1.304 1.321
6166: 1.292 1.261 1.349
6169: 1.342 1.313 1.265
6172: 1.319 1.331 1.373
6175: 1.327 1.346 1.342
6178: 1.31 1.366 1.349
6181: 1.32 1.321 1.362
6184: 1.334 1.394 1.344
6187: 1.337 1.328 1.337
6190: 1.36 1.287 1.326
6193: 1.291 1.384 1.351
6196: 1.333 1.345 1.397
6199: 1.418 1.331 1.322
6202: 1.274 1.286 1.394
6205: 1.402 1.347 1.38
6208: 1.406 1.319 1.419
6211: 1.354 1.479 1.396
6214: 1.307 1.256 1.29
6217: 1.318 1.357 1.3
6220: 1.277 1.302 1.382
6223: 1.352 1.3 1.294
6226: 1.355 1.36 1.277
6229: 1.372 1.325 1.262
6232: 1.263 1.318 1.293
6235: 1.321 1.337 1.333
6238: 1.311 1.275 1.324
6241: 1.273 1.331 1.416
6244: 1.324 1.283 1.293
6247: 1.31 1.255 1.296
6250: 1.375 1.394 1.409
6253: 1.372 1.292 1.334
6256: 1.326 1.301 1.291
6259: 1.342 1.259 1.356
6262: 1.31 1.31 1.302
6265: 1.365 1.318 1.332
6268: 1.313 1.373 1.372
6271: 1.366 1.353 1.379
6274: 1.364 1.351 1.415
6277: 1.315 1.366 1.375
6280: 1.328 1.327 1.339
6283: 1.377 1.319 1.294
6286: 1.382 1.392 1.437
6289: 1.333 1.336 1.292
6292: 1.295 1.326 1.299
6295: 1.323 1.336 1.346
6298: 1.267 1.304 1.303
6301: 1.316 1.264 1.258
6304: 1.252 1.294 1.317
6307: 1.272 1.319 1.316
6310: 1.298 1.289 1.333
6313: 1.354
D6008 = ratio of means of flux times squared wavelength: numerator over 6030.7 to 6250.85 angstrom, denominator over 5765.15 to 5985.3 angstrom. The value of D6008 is 1.0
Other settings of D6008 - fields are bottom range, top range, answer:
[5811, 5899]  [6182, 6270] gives 1.04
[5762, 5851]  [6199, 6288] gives 1.05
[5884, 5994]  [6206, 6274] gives 1.04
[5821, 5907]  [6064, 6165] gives 1.03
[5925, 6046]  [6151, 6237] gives 1.01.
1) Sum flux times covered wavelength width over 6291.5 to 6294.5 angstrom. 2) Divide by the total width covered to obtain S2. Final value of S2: 1.31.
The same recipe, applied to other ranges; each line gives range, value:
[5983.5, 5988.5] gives 1.4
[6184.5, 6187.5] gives 1.36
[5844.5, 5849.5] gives 1.44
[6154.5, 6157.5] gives 1.36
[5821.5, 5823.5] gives 1.47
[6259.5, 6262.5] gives 1.31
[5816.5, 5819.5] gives 1.34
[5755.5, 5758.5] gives 1.45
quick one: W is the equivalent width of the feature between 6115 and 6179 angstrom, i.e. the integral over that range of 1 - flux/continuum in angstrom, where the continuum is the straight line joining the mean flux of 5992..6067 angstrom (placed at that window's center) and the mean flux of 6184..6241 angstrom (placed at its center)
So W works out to 0.4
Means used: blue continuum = 1.4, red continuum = 1.34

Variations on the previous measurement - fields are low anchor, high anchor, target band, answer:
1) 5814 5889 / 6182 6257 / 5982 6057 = 0.1 angstrom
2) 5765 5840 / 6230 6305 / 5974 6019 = 0.3 angstrom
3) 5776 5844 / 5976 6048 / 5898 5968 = 0.8 angstrom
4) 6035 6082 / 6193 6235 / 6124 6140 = 0.0 angstrom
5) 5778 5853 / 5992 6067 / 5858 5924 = 2.3 angstrom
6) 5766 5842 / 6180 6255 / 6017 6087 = 0.1 angstrom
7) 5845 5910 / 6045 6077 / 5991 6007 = -0.1 angstrom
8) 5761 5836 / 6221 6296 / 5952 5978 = 0.1 angstrom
